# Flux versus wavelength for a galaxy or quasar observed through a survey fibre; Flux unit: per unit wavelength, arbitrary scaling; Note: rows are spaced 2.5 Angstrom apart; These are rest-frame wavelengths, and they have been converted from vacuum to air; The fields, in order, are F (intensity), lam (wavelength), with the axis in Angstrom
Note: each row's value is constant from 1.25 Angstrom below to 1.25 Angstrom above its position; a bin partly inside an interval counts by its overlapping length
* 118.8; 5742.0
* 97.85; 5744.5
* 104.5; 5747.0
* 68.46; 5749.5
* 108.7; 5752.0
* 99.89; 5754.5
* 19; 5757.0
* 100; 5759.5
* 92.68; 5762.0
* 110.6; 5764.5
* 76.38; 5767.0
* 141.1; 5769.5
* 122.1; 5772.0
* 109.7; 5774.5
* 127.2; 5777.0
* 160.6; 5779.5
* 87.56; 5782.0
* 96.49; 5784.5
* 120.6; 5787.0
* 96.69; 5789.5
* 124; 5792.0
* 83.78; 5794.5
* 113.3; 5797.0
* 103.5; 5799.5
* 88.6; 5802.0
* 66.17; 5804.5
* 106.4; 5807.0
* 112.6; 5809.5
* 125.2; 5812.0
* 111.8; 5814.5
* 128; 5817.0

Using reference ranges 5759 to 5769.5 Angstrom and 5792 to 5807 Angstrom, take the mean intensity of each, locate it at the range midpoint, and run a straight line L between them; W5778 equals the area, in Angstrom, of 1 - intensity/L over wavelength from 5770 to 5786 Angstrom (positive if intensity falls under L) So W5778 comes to -3.3 Angstrom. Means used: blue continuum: 100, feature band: 118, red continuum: 95.1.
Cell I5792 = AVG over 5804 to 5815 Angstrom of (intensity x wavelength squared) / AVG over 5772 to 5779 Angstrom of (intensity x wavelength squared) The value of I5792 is 0.87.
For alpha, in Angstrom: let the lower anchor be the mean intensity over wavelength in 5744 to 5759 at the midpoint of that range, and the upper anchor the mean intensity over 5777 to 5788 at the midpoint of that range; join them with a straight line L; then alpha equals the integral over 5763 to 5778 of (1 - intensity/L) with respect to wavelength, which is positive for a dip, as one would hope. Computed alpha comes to -1.4 Angstrom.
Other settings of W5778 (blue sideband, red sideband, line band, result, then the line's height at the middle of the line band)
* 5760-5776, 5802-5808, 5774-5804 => -3.8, 95.7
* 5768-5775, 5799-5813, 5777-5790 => 0.1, 116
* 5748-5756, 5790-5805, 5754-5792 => -4.3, 94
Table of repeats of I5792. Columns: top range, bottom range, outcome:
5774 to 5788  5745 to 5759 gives 1.44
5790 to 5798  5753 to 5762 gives 1.40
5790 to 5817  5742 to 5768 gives 1.19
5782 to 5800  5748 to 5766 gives 1.23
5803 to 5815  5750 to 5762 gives 1.28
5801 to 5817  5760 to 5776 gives 0.97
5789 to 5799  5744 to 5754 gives 1.12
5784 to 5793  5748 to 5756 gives 1.23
